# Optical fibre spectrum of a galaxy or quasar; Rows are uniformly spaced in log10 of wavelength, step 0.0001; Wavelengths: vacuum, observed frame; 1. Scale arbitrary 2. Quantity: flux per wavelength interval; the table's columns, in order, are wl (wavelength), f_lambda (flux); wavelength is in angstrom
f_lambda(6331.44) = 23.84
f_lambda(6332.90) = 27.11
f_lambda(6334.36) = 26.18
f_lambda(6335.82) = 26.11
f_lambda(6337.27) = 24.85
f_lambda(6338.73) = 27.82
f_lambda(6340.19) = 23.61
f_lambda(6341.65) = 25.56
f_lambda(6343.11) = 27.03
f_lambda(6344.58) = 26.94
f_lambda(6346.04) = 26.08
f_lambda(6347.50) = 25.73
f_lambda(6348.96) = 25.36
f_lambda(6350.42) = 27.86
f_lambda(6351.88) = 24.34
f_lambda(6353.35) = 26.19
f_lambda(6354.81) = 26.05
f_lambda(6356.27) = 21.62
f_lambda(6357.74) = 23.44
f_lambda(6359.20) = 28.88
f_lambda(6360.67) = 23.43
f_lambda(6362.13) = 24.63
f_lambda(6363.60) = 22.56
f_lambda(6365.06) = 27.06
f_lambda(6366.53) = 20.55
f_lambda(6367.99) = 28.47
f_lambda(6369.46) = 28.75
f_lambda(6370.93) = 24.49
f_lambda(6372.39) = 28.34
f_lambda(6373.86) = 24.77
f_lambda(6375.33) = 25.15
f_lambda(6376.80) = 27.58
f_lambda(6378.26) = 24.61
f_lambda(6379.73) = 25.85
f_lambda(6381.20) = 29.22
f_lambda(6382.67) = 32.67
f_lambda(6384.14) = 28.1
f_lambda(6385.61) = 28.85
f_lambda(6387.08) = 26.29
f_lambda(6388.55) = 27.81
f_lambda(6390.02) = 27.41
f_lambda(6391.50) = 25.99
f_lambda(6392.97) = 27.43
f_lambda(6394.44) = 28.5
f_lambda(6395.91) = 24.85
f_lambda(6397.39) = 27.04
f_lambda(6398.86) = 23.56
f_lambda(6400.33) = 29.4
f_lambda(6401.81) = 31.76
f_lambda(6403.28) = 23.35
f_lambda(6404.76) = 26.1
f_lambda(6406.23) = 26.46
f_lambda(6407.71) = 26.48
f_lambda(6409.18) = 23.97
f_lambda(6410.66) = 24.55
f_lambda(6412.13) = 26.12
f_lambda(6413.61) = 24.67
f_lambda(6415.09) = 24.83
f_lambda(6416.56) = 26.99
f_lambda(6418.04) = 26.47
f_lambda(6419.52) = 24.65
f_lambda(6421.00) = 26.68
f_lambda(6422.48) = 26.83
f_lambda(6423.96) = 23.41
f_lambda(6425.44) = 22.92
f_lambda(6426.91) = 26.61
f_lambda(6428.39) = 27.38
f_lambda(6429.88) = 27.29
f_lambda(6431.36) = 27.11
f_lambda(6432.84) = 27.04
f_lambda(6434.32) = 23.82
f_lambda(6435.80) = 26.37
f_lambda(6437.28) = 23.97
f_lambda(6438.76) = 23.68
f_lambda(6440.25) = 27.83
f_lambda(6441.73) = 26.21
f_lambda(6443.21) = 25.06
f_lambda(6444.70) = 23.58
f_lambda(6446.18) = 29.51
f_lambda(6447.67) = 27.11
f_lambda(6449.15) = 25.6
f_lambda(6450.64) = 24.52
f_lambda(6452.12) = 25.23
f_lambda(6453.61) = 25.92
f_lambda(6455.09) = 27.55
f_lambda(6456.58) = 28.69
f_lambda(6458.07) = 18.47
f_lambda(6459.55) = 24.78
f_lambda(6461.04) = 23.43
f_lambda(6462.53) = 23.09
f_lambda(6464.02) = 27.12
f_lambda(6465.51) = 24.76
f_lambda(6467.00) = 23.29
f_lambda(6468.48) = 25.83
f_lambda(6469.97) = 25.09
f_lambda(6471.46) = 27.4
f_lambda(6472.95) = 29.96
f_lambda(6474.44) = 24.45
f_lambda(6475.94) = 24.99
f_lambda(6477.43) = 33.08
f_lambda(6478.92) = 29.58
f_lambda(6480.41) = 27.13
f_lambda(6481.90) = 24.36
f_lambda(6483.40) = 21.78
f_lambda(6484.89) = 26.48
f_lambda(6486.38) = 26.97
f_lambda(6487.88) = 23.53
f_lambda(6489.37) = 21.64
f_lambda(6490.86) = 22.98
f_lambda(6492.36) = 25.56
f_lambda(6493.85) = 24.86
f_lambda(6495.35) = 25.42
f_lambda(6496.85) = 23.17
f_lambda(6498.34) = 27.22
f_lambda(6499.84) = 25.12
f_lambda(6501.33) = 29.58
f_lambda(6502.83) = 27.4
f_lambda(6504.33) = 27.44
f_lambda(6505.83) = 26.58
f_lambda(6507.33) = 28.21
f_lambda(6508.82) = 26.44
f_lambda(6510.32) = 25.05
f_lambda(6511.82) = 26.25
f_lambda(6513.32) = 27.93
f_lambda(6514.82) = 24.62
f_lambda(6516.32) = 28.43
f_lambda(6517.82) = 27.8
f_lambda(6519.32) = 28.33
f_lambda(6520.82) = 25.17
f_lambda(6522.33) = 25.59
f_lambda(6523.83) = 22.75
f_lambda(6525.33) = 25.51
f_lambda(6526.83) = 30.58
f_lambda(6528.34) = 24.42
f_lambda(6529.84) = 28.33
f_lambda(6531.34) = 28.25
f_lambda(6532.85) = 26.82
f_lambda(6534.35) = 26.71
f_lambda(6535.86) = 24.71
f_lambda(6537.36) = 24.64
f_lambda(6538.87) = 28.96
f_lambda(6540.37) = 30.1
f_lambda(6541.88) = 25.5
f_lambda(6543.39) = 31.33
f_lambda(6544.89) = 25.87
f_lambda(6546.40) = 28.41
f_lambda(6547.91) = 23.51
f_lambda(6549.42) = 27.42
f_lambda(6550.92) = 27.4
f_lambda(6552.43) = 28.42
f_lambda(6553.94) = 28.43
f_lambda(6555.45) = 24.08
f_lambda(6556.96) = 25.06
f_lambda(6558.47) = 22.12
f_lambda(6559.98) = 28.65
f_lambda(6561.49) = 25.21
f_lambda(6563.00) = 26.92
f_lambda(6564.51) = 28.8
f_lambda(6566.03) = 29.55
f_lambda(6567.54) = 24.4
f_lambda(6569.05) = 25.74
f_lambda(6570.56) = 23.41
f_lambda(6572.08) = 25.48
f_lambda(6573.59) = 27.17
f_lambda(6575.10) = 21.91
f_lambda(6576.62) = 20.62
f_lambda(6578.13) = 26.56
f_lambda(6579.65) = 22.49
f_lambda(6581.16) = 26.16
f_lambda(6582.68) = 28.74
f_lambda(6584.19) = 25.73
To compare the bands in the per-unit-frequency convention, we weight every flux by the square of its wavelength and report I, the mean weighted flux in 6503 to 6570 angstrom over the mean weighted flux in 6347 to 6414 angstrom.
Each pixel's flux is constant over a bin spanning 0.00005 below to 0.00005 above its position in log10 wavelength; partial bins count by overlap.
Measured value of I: 1.07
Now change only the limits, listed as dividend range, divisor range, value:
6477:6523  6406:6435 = 1.04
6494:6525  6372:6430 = 1.03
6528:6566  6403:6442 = 1.09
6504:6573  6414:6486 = 1.06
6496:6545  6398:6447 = 1.07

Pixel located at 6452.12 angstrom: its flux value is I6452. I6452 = 25.23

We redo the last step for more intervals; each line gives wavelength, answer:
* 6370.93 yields 24.49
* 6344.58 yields 26.94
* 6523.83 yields 22.75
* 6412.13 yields 26.12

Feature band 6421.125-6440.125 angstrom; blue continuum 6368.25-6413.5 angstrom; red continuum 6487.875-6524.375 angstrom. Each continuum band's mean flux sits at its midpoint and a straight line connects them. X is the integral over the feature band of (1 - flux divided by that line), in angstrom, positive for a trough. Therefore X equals 0.6 angstrom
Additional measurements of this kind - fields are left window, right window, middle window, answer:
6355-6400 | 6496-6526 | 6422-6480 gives 1.1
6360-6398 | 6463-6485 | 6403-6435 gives 1.0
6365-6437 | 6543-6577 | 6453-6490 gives 0.9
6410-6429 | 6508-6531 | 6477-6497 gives 0.6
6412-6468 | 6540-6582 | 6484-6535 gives -0.8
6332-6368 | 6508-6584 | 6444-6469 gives 0.7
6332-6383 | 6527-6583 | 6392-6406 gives -0.5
